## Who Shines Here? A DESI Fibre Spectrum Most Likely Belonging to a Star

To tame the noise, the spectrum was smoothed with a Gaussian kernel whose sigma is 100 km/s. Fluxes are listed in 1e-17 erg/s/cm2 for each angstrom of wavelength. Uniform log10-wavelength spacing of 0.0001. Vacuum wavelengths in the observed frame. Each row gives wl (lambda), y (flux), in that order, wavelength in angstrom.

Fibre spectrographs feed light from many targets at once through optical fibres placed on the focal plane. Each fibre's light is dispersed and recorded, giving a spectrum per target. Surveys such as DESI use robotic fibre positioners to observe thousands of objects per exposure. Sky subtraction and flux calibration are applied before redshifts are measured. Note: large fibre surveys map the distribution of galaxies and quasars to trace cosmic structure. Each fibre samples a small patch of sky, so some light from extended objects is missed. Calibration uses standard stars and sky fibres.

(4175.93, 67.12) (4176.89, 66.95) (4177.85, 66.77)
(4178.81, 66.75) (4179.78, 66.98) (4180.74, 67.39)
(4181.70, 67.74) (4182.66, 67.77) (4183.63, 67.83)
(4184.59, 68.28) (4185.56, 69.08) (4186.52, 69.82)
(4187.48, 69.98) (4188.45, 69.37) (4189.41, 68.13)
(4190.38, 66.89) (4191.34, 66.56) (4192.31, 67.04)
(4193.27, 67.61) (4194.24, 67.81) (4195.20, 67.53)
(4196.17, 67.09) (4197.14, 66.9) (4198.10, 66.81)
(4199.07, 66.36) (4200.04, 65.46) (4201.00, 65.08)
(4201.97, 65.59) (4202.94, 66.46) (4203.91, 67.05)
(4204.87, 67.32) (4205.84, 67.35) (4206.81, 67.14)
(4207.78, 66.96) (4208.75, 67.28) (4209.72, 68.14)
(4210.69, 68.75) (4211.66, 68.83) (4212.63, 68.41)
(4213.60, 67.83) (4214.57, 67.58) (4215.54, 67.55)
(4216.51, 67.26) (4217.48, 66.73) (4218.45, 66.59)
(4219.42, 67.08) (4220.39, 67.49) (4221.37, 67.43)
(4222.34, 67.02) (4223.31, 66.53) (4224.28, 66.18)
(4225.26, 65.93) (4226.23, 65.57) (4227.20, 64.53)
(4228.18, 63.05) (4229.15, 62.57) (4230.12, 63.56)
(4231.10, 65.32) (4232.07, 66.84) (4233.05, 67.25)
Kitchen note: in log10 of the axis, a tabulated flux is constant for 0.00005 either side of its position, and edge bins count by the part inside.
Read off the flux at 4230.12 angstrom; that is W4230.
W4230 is 63.56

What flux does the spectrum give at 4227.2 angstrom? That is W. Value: 64.53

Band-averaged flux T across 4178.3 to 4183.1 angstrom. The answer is 67.4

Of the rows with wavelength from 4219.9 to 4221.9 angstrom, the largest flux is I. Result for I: 67.49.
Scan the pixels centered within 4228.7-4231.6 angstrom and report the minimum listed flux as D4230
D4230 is 62.57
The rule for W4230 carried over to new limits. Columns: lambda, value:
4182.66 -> 67.77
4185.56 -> 69.08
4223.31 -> 66.53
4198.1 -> 66.81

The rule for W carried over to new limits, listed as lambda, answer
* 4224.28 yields 66.18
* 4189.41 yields 68.13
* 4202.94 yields 66.46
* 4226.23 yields 65.57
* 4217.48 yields 66.73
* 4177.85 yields 66.77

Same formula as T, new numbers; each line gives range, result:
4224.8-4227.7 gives 65.3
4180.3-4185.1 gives 67.8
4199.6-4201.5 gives 65.4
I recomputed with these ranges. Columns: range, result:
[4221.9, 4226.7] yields 67.02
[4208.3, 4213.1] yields 68.83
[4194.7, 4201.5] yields 67.53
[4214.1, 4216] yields 67.58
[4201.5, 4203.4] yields 66.46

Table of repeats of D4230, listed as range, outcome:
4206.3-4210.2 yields 66.96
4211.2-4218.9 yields 66.59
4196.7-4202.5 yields 65.08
